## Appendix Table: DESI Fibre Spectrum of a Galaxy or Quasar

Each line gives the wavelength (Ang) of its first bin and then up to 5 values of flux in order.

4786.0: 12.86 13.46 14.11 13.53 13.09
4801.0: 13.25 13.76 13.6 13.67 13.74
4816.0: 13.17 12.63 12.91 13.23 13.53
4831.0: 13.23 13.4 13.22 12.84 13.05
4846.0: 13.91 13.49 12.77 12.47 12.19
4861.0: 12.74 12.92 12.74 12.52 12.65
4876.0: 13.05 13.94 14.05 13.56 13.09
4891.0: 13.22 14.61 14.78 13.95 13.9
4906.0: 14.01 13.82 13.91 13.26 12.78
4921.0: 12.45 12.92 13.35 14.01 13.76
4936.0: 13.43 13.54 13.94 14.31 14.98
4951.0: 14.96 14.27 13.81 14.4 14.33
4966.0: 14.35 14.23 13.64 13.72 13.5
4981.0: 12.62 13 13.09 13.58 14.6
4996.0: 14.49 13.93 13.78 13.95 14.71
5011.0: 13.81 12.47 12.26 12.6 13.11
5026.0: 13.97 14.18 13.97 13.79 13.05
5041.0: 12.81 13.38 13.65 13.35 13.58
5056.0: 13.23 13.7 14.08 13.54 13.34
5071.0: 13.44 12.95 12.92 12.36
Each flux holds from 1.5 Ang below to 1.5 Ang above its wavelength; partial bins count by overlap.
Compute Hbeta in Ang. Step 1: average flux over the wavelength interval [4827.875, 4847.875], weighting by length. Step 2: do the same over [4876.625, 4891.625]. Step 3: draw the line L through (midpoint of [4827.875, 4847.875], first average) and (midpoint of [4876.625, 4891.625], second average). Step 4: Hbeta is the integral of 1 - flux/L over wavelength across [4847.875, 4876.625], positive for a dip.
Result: 1.5 Ang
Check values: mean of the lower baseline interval 13.3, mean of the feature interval 12.7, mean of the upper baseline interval 13.6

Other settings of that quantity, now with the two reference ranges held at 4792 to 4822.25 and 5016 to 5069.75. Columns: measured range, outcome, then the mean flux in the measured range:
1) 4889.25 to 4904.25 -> -0.8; 14.1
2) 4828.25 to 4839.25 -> 0.1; 13.3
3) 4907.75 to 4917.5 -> -0.1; 13.6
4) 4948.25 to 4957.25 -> -0.7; 14.5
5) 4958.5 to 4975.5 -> -0.9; 14.1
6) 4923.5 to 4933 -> -0.1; 13.5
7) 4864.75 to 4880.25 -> 0.5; 13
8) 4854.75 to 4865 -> 0.6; 12.6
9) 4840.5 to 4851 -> 0.0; 13.4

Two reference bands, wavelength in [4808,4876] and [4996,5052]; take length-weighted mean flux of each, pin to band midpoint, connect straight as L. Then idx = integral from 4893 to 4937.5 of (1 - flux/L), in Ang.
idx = -1.40 Ang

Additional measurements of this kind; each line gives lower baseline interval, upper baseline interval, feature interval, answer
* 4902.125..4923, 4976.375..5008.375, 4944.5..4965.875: -1.4 Ang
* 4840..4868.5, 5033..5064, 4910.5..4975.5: -3.3 Ang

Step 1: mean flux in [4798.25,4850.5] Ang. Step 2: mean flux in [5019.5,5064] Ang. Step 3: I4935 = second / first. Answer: 1.0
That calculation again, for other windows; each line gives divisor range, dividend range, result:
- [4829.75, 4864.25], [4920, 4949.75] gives 1.05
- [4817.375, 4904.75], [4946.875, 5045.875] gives 1.04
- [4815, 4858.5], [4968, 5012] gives 1.05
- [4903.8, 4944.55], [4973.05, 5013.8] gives 1.02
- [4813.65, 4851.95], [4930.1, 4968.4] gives 1.07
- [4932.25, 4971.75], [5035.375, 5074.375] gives 0.95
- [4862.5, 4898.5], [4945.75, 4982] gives 1.05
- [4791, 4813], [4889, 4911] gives 1.03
